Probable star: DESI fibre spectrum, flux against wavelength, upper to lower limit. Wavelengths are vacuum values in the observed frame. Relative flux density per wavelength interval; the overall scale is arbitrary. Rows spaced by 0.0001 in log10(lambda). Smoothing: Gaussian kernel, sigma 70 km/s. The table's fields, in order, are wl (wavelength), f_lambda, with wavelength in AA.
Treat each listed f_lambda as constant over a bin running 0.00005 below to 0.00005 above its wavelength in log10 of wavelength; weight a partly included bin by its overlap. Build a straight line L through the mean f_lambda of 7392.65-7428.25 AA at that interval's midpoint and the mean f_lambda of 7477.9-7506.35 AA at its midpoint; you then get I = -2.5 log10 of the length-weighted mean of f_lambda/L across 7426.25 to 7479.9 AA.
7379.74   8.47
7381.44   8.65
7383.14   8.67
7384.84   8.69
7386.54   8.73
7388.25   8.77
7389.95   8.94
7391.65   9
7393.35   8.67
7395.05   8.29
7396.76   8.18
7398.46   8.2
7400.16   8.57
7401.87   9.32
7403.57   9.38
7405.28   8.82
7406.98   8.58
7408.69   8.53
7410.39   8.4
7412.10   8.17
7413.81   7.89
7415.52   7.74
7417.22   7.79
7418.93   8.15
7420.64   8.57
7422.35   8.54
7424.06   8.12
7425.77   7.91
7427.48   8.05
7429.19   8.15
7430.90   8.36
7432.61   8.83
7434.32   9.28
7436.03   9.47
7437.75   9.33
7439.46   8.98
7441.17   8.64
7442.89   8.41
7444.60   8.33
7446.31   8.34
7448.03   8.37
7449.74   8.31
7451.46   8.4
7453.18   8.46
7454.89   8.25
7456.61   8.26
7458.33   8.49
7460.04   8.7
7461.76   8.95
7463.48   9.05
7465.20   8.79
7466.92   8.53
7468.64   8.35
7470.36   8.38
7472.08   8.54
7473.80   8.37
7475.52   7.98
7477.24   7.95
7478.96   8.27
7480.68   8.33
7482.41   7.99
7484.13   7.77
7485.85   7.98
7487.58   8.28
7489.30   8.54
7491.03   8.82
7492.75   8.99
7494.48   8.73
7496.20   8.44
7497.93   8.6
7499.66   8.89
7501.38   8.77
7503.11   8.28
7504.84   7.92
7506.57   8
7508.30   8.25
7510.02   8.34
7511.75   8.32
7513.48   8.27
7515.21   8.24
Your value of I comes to -0.02 mag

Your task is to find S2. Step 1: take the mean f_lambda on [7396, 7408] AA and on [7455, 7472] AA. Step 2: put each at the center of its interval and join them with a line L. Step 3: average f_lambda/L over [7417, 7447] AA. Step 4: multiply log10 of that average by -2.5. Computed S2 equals 0.02 mag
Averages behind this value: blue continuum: 8.72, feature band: 8.53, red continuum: 8.59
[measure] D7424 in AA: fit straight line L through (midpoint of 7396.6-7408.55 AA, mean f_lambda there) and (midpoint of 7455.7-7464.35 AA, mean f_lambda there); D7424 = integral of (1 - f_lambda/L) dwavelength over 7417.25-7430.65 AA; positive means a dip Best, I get 0.8 AA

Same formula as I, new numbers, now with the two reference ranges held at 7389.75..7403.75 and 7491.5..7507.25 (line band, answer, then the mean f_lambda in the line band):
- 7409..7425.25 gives 0.064 mag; 8.16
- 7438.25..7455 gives 0.017 mag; 8.48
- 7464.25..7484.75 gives 0.037 mag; 8.28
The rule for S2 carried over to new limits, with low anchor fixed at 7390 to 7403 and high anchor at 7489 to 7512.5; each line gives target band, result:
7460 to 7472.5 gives -0.015 mag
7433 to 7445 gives -0.044 mag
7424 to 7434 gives 0.038 mag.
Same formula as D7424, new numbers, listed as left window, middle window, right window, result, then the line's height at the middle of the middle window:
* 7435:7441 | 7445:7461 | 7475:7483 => 0.7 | 8.8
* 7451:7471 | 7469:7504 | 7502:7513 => -0.1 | 8.36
